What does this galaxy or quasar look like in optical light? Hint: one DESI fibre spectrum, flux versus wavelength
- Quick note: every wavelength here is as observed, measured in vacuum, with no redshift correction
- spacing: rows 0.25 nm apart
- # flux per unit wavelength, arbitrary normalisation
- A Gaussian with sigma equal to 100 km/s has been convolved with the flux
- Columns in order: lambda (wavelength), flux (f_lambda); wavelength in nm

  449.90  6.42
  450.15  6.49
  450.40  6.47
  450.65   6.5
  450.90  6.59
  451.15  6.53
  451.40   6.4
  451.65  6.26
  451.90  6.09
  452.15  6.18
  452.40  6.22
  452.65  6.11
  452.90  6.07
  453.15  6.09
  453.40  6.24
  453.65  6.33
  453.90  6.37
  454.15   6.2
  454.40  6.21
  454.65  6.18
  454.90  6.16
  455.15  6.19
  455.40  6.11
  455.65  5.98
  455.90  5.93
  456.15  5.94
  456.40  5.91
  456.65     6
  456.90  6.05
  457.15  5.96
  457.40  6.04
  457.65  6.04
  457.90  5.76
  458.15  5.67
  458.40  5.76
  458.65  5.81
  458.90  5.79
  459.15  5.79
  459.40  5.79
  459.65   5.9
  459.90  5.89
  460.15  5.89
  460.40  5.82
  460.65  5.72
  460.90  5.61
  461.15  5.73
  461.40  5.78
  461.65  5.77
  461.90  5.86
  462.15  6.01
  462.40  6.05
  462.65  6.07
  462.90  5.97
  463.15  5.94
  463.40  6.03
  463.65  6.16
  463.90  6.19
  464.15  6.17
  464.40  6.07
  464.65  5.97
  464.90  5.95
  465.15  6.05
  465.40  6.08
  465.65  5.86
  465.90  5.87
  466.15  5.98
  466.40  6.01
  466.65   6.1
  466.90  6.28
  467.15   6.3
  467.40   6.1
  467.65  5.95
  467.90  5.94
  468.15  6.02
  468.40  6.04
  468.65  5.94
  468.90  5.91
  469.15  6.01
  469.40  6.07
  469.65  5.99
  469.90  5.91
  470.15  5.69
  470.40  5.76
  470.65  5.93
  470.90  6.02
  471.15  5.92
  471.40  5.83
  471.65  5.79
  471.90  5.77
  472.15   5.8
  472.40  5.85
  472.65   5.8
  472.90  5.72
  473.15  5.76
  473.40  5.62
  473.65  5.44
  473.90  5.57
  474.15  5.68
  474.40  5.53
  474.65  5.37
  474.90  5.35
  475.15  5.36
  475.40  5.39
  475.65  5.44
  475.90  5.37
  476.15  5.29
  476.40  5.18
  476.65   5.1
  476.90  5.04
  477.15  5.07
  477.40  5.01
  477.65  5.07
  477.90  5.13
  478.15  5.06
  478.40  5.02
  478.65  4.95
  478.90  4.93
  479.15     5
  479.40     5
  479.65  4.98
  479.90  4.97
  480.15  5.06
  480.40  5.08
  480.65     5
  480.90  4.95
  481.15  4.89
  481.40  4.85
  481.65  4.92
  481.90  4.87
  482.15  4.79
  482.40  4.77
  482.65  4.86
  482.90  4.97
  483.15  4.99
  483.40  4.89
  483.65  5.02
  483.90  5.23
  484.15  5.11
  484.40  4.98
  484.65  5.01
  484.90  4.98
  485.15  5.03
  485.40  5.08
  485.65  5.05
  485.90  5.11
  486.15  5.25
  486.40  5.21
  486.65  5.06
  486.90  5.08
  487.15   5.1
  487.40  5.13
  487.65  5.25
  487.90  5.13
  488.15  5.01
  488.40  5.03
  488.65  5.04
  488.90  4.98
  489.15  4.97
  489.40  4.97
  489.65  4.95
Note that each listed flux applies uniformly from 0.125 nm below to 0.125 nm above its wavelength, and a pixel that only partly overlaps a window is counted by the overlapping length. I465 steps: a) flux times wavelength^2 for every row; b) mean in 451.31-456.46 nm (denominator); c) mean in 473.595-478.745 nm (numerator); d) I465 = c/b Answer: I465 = 0.9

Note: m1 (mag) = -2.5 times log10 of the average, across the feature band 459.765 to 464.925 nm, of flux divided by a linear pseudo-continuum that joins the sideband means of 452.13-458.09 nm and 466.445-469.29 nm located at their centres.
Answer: 0.02 mag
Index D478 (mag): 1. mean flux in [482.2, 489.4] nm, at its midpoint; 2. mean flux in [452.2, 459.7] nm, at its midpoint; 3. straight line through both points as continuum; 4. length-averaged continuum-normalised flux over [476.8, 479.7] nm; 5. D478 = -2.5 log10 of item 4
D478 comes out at 0.057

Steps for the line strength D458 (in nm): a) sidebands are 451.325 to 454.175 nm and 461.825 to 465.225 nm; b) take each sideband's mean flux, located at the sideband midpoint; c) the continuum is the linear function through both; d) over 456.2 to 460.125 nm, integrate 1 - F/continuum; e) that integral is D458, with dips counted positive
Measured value 0.16 nm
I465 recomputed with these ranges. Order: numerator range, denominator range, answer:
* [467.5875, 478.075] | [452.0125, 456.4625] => 0.99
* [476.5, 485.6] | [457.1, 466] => 0.92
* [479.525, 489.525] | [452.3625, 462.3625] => 0.94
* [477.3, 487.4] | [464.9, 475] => 0.90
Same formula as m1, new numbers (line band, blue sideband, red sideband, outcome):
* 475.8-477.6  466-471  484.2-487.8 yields 0.087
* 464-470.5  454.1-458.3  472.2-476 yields -0.050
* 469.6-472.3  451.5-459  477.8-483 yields -0.094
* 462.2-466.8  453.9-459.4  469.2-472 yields -0.019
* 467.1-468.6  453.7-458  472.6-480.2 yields -0.083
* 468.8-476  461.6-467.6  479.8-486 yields -0.024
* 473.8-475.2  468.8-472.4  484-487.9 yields 0.040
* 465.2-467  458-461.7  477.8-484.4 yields -0.090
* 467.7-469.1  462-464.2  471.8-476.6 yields -0.030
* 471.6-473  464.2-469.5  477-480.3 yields -0.044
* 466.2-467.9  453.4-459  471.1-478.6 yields -0.078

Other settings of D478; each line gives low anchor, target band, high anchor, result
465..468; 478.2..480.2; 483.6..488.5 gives 0.091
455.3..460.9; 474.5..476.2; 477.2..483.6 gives -0.042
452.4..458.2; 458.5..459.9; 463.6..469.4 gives 0.044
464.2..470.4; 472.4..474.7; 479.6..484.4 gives -0.014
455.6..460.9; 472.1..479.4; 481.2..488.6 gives -0.003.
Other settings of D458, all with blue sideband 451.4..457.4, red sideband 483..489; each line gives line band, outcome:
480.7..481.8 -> 0.07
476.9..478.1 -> 0.06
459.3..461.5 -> 0.05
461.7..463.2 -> -0.03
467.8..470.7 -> -0.16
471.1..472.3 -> -0.06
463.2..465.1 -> -0.09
